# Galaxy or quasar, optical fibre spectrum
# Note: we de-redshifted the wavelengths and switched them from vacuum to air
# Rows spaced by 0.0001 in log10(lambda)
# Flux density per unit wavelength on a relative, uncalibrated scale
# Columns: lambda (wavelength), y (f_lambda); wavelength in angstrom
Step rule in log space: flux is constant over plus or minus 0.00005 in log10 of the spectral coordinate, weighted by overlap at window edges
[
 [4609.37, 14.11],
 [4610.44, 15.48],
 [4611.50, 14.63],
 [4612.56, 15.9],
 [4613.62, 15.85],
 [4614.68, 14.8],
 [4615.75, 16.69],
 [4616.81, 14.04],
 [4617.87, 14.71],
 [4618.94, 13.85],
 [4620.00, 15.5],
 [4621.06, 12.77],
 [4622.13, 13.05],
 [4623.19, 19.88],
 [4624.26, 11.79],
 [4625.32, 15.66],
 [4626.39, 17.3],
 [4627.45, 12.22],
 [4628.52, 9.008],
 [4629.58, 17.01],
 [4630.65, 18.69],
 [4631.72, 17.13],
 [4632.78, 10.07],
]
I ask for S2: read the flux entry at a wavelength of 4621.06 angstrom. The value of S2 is 12.77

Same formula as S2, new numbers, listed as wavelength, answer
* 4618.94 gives 13.85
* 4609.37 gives 14.11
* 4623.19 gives 19.88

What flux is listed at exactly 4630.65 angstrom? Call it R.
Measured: 18.69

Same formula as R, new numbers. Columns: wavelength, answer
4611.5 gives 14.63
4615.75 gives 16.69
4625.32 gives 15.66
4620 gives 15.5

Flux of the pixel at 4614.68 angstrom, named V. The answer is 14.8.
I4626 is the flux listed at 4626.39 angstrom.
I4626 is 17.3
